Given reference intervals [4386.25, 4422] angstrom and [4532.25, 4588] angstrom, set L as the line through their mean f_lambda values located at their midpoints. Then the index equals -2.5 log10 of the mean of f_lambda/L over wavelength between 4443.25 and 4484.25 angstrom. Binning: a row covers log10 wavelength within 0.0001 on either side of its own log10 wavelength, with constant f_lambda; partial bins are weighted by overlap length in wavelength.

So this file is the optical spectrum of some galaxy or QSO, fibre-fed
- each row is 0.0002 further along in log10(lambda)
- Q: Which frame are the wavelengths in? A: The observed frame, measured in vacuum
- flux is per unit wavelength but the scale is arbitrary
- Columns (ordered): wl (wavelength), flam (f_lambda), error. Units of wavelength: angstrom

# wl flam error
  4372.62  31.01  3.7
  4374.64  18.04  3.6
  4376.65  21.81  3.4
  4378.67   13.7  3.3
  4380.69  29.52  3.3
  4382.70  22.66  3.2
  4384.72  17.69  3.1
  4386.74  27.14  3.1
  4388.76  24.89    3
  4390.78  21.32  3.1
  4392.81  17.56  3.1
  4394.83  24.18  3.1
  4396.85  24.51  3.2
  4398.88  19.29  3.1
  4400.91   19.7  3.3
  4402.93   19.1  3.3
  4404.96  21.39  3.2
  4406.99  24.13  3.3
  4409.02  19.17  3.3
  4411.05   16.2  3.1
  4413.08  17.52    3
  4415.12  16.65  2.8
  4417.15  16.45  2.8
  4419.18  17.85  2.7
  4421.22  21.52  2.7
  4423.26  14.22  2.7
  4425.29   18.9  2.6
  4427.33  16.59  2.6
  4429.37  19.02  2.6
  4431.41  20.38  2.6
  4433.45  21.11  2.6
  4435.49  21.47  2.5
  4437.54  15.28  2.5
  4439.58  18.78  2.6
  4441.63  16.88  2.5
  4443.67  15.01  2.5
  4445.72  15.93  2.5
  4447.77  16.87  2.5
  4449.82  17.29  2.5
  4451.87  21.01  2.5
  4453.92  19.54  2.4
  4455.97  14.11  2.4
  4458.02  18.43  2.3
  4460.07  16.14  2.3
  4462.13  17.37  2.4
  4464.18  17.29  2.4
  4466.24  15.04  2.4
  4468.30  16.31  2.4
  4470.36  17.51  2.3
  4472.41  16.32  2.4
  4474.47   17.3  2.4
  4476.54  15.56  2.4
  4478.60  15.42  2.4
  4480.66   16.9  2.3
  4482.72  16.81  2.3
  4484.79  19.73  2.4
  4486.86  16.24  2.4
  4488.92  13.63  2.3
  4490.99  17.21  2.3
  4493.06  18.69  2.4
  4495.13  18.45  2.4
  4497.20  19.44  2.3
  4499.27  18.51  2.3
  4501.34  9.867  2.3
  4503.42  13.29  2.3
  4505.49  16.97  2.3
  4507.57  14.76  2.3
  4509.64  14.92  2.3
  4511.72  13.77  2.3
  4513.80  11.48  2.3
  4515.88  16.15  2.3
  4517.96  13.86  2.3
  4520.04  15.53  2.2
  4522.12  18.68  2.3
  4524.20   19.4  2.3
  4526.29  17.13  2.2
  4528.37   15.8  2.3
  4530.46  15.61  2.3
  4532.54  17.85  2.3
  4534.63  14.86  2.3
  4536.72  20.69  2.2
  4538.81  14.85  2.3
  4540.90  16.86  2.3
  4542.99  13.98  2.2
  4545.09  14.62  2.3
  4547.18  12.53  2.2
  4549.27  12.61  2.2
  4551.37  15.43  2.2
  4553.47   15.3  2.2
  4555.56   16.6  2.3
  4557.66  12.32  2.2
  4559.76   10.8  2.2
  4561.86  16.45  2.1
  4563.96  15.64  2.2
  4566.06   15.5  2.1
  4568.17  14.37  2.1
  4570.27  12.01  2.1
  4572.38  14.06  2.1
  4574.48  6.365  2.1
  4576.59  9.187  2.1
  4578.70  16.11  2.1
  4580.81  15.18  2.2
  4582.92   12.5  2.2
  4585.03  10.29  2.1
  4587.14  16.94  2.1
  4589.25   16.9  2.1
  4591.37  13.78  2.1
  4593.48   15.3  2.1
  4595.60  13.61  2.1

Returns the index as 0.07 mag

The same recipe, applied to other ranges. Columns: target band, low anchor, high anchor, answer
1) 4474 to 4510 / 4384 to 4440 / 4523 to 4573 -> 0.05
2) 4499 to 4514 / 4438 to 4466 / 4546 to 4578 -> 0.08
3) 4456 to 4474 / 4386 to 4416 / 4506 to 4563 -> 0.09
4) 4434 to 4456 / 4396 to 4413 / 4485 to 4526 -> 0.05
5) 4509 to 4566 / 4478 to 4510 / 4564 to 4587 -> -0.06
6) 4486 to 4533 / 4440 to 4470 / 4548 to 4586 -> -0.05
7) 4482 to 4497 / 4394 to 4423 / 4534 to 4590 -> -0.04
